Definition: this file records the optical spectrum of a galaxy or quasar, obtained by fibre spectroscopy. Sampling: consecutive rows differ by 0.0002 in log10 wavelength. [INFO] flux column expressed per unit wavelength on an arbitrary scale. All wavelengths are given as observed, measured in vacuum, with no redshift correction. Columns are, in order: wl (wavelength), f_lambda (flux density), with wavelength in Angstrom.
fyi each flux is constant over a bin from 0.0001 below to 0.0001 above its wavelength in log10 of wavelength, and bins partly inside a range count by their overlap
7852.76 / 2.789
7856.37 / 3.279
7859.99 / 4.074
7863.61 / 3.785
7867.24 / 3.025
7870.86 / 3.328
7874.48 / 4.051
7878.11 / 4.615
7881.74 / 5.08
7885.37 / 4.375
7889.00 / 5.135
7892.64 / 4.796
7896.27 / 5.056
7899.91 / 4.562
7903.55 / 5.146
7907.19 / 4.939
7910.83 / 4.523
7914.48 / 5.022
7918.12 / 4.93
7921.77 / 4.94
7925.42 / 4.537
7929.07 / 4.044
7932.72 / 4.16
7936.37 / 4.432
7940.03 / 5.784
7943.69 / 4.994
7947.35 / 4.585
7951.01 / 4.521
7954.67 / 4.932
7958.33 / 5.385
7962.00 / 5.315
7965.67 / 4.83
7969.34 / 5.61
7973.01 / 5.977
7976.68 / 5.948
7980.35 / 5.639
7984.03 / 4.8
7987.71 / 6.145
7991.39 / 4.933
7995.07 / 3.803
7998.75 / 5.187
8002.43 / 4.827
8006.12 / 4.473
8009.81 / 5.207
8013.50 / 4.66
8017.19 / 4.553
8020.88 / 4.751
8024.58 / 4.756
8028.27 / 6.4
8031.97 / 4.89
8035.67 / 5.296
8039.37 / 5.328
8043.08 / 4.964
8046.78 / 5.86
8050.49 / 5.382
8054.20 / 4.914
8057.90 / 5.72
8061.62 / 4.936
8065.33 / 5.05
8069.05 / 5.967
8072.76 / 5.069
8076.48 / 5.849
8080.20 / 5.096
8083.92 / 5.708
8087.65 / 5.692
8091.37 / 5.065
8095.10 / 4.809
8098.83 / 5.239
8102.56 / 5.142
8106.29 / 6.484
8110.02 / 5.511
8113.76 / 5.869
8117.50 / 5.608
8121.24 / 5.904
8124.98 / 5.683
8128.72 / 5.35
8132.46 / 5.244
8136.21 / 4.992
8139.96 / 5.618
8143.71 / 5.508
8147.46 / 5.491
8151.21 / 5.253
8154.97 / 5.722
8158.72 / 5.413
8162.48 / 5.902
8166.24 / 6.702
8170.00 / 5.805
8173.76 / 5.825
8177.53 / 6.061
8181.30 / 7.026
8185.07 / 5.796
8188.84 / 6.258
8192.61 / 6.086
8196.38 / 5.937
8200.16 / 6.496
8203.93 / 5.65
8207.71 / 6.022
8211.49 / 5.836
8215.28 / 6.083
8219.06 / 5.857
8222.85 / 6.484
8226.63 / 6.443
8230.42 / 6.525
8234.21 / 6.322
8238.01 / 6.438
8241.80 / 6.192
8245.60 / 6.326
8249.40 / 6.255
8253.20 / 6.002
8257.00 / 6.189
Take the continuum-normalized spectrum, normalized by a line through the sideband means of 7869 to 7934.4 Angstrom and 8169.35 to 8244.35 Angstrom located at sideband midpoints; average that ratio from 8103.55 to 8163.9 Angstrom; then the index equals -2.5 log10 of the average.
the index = 0.04 mag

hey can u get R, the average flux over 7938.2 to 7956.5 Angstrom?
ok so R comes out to 4.96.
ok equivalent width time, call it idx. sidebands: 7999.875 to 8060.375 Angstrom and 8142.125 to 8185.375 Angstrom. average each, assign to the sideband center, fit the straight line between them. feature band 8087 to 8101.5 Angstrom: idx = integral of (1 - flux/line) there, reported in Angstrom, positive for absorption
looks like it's 0.87 Angstrom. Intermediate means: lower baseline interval 5.12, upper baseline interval 5.88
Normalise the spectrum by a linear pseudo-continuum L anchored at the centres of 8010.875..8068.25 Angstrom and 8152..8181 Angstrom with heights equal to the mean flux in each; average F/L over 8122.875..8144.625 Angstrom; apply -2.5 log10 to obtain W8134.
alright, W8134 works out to 0.07 mag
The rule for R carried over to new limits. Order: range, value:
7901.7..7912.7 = 4.87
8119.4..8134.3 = 5.55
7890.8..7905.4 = 4.89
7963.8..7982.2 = 5.6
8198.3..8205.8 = 6.08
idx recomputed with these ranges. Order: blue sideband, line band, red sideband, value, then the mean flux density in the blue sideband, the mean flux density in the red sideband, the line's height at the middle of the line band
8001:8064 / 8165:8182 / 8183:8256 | -0.9 Angstrom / 5.11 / 6.16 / 5.9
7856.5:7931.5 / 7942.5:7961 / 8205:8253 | -0.5 Angstrom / 4.47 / 6.21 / 4.77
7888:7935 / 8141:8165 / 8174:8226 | 1.3 Angstrom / 4.74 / 6.12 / 5.9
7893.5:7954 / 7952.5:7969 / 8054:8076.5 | -0.8 Angstrom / 4.76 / 5.35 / 4.92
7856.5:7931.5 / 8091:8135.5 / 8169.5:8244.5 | 1.3 Angstrom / 4.47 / 6.17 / 5.66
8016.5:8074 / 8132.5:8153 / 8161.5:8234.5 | 1.6 Angstrom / 5.26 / 6.16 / 5.83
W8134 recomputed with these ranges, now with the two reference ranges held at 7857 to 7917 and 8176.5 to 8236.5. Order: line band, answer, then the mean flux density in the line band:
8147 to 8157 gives 0.076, 5.49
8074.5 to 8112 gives 0.022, 5.46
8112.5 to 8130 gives 0.006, 5.69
